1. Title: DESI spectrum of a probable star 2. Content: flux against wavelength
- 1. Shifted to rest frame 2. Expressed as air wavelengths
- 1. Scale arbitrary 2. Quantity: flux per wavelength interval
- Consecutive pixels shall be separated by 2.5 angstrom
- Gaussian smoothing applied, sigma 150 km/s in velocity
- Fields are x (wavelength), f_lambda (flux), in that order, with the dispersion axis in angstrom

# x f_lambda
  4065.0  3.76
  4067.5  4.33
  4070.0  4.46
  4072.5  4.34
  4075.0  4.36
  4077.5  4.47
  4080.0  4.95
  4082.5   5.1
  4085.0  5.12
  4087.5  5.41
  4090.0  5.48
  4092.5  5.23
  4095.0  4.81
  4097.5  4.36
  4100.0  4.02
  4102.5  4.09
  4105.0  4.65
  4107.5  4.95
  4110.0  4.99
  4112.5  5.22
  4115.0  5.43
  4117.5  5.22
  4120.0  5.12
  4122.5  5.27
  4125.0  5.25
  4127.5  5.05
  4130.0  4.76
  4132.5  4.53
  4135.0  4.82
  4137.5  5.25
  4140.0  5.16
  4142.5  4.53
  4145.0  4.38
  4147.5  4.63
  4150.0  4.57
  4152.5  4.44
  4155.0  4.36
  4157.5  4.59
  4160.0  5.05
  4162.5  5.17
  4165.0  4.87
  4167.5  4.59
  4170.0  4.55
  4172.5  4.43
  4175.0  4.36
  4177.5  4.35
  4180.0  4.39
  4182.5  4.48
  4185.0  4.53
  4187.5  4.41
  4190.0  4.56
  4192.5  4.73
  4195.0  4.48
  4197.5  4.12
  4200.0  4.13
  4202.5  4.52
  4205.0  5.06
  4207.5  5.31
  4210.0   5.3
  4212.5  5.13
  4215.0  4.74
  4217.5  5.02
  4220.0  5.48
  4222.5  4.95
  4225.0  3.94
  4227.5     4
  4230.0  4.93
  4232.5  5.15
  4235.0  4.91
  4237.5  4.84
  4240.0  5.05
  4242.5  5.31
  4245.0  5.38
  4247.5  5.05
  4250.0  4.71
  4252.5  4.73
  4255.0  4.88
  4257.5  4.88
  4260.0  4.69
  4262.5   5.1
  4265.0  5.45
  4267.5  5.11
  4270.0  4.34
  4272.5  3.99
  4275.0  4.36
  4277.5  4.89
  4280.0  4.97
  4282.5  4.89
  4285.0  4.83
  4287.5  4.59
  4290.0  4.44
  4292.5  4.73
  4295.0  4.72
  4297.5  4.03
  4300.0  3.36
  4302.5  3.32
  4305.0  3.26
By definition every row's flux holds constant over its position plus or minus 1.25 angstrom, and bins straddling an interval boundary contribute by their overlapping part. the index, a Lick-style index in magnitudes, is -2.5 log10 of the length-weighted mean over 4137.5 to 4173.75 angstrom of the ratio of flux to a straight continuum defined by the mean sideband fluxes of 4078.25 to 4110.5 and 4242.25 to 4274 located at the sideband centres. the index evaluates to 0.04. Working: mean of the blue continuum 4.85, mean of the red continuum 4.88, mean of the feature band 4.69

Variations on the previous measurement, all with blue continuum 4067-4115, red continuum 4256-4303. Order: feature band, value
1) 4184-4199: 0.05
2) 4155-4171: -0.02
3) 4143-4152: 0.05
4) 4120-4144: -0.05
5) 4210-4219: -0.08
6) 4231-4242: -0.09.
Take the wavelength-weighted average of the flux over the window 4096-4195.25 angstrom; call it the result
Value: 4.72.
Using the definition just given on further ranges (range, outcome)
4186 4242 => 4.77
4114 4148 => 4.96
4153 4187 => 4.59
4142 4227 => 4.65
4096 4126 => 4.88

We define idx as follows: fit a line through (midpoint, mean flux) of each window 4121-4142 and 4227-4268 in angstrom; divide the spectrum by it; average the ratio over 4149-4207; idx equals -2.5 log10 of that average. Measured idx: 0.096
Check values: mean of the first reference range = 5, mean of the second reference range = 4.97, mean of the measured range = 4.56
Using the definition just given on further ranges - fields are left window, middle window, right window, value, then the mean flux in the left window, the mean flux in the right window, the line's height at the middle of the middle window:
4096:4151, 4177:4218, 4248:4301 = 0.020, 4.83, 4.66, 4.75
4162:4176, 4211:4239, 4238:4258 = 0.013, 4.64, 5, 4.89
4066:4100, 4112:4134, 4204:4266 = -0.060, 4.77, 4.96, 4.82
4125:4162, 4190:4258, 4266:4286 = -0.029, 4.75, 4.68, 4.71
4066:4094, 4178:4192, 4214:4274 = 0.086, 4.83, 4.86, 4.85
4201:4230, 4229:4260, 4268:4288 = -0.050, 4.86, 4.63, 4.75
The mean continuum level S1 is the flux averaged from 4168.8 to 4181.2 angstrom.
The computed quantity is 4.42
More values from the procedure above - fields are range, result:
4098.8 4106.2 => 4.25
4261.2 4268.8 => 5.21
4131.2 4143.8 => 4.86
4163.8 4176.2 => 4.56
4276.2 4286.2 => 4.89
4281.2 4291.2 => 4.69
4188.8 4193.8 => 4.64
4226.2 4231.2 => 4.46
